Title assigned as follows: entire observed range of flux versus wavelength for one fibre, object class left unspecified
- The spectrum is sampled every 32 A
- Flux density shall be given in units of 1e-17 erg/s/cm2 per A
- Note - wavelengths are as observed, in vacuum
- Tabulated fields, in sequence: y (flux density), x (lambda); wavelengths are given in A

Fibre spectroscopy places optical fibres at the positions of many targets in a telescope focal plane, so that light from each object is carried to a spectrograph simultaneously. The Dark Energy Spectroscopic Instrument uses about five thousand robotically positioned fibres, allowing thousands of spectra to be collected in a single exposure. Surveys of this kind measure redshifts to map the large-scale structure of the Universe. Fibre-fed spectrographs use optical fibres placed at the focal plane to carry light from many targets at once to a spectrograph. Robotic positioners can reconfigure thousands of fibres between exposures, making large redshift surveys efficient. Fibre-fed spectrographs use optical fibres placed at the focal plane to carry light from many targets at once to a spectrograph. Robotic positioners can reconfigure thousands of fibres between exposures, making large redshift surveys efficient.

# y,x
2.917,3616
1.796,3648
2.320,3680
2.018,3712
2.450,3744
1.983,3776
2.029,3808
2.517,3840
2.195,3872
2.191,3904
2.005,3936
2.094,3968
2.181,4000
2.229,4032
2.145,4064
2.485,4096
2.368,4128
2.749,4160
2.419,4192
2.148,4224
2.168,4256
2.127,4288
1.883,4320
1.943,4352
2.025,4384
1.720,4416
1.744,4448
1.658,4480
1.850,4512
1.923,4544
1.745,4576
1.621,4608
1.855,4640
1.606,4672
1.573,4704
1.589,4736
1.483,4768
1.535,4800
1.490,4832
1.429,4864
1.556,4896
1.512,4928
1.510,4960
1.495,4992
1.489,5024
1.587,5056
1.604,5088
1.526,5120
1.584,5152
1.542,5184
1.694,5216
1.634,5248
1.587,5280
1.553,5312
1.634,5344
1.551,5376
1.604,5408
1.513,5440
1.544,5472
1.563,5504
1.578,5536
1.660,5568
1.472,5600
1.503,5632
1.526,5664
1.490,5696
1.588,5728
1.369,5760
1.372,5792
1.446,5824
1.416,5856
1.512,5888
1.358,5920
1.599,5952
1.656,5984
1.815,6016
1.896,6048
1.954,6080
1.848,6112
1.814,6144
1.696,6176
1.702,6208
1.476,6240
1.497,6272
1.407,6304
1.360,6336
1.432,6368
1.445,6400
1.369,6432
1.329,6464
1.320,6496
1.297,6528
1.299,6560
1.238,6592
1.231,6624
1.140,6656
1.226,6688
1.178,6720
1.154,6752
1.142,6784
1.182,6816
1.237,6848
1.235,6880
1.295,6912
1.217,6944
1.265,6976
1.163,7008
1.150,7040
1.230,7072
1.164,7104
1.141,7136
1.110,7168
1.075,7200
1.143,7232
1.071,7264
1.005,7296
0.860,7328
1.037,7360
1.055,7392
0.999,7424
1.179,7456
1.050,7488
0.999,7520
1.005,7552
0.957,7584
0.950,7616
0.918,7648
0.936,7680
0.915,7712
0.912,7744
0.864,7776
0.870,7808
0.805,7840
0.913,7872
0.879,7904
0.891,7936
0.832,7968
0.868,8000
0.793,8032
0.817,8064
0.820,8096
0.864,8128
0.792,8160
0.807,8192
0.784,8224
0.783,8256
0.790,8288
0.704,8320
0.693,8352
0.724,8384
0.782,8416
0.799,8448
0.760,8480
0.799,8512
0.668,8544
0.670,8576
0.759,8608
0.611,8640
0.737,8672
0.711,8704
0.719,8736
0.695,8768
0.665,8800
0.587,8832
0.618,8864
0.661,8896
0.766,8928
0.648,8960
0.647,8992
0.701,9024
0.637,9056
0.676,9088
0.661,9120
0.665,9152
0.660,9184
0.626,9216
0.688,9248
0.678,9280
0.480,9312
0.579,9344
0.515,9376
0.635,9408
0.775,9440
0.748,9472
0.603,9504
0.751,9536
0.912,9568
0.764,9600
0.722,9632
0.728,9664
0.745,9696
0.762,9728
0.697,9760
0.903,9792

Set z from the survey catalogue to 1.179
